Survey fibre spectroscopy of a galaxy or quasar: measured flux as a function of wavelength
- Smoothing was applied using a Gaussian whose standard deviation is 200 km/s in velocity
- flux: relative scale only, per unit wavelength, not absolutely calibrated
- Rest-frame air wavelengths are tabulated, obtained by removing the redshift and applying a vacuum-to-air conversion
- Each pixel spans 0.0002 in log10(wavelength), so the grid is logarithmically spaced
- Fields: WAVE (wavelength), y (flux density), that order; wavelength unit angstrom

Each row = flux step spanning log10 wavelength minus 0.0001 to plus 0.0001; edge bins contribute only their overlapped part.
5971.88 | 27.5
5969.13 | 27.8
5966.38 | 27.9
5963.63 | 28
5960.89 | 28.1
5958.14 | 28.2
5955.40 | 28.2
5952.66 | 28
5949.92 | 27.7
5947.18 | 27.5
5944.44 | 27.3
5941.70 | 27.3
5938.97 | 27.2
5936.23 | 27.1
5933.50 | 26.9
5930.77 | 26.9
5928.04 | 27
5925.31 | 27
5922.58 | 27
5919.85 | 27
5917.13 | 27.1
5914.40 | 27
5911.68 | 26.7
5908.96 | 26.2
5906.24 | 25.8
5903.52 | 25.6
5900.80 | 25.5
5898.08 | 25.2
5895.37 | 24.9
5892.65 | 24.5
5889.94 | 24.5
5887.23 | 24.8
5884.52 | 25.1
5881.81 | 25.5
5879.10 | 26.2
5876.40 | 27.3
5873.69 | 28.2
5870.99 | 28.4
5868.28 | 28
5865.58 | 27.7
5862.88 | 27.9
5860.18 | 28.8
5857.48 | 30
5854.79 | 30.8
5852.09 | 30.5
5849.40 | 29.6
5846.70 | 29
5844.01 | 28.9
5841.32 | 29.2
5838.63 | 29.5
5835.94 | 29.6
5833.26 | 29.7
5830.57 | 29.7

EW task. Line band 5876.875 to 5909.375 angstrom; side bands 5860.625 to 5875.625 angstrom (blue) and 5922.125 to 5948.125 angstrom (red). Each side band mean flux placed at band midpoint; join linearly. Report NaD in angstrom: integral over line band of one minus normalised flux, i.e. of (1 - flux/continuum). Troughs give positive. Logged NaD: 2.76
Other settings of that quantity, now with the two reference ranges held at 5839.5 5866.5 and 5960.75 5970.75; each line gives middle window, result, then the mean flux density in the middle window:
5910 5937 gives 1.4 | 27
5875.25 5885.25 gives 1.0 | 26.1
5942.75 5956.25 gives 0.2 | 27.7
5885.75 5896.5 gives 1.5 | 24.7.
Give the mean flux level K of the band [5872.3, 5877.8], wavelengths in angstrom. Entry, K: 27.8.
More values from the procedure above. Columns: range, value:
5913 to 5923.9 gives 27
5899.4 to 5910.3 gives 25.8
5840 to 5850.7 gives 29.2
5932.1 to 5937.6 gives 27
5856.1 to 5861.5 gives 29.4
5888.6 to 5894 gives 24.5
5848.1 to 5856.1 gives 30.3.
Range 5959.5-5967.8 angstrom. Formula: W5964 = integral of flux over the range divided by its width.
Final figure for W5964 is 28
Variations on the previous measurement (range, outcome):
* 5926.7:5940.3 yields 27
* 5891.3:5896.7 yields 24.7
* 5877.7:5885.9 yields 25.6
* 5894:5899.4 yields 25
